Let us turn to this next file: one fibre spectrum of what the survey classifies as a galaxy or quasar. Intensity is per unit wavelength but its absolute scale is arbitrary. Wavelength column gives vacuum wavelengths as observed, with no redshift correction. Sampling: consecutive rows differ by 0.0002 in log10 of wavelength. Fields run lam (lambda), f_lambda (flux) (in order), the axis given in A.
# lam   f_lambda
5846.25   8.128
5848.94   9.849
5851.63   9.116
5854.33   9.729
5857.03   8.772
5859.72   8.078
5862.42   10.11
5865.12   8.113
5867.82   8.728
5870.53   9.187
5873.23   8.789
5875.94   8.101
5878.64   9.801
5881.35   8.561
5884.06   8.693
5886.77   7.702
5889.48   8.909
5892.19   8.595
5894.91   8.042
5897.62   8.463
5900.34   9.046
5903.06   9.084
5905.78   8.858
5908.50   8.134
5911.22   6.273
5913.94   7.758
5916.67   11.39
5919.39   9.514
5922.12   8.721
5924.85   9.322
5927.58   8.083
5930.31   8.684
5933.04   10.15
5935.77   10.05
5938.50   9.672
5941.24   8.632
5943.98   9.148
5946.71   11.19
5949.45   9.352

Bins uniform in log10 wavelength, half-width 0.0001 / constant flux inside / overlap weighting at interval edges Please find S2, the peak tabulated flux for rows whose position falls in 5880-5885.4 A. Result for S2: 8.693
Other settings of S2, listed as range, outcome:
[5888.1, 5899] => 8.909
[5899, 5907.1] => 9.084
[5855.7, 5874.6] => 10.11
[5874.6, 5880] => 9.801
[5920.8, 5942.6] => 10.15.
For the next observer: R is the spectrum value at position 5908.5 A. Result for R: 8.134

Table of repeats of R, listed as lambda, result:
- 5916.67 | 11.39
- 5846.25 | 8.128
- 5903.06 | 9.084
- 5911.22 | 6.273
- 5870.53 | 9.187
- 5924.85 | 9.322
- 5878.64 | 9.801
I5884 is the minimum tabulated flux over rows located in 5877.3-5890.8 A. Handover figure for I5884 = 7.702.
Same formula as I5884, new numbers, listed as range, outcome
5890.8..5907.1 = 8.042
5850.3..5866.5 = 8.078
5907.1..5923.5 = 6.273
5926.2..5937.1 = 8.083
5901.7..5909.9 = 8.134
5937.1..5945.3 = 8.632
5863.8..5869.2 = 8.113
